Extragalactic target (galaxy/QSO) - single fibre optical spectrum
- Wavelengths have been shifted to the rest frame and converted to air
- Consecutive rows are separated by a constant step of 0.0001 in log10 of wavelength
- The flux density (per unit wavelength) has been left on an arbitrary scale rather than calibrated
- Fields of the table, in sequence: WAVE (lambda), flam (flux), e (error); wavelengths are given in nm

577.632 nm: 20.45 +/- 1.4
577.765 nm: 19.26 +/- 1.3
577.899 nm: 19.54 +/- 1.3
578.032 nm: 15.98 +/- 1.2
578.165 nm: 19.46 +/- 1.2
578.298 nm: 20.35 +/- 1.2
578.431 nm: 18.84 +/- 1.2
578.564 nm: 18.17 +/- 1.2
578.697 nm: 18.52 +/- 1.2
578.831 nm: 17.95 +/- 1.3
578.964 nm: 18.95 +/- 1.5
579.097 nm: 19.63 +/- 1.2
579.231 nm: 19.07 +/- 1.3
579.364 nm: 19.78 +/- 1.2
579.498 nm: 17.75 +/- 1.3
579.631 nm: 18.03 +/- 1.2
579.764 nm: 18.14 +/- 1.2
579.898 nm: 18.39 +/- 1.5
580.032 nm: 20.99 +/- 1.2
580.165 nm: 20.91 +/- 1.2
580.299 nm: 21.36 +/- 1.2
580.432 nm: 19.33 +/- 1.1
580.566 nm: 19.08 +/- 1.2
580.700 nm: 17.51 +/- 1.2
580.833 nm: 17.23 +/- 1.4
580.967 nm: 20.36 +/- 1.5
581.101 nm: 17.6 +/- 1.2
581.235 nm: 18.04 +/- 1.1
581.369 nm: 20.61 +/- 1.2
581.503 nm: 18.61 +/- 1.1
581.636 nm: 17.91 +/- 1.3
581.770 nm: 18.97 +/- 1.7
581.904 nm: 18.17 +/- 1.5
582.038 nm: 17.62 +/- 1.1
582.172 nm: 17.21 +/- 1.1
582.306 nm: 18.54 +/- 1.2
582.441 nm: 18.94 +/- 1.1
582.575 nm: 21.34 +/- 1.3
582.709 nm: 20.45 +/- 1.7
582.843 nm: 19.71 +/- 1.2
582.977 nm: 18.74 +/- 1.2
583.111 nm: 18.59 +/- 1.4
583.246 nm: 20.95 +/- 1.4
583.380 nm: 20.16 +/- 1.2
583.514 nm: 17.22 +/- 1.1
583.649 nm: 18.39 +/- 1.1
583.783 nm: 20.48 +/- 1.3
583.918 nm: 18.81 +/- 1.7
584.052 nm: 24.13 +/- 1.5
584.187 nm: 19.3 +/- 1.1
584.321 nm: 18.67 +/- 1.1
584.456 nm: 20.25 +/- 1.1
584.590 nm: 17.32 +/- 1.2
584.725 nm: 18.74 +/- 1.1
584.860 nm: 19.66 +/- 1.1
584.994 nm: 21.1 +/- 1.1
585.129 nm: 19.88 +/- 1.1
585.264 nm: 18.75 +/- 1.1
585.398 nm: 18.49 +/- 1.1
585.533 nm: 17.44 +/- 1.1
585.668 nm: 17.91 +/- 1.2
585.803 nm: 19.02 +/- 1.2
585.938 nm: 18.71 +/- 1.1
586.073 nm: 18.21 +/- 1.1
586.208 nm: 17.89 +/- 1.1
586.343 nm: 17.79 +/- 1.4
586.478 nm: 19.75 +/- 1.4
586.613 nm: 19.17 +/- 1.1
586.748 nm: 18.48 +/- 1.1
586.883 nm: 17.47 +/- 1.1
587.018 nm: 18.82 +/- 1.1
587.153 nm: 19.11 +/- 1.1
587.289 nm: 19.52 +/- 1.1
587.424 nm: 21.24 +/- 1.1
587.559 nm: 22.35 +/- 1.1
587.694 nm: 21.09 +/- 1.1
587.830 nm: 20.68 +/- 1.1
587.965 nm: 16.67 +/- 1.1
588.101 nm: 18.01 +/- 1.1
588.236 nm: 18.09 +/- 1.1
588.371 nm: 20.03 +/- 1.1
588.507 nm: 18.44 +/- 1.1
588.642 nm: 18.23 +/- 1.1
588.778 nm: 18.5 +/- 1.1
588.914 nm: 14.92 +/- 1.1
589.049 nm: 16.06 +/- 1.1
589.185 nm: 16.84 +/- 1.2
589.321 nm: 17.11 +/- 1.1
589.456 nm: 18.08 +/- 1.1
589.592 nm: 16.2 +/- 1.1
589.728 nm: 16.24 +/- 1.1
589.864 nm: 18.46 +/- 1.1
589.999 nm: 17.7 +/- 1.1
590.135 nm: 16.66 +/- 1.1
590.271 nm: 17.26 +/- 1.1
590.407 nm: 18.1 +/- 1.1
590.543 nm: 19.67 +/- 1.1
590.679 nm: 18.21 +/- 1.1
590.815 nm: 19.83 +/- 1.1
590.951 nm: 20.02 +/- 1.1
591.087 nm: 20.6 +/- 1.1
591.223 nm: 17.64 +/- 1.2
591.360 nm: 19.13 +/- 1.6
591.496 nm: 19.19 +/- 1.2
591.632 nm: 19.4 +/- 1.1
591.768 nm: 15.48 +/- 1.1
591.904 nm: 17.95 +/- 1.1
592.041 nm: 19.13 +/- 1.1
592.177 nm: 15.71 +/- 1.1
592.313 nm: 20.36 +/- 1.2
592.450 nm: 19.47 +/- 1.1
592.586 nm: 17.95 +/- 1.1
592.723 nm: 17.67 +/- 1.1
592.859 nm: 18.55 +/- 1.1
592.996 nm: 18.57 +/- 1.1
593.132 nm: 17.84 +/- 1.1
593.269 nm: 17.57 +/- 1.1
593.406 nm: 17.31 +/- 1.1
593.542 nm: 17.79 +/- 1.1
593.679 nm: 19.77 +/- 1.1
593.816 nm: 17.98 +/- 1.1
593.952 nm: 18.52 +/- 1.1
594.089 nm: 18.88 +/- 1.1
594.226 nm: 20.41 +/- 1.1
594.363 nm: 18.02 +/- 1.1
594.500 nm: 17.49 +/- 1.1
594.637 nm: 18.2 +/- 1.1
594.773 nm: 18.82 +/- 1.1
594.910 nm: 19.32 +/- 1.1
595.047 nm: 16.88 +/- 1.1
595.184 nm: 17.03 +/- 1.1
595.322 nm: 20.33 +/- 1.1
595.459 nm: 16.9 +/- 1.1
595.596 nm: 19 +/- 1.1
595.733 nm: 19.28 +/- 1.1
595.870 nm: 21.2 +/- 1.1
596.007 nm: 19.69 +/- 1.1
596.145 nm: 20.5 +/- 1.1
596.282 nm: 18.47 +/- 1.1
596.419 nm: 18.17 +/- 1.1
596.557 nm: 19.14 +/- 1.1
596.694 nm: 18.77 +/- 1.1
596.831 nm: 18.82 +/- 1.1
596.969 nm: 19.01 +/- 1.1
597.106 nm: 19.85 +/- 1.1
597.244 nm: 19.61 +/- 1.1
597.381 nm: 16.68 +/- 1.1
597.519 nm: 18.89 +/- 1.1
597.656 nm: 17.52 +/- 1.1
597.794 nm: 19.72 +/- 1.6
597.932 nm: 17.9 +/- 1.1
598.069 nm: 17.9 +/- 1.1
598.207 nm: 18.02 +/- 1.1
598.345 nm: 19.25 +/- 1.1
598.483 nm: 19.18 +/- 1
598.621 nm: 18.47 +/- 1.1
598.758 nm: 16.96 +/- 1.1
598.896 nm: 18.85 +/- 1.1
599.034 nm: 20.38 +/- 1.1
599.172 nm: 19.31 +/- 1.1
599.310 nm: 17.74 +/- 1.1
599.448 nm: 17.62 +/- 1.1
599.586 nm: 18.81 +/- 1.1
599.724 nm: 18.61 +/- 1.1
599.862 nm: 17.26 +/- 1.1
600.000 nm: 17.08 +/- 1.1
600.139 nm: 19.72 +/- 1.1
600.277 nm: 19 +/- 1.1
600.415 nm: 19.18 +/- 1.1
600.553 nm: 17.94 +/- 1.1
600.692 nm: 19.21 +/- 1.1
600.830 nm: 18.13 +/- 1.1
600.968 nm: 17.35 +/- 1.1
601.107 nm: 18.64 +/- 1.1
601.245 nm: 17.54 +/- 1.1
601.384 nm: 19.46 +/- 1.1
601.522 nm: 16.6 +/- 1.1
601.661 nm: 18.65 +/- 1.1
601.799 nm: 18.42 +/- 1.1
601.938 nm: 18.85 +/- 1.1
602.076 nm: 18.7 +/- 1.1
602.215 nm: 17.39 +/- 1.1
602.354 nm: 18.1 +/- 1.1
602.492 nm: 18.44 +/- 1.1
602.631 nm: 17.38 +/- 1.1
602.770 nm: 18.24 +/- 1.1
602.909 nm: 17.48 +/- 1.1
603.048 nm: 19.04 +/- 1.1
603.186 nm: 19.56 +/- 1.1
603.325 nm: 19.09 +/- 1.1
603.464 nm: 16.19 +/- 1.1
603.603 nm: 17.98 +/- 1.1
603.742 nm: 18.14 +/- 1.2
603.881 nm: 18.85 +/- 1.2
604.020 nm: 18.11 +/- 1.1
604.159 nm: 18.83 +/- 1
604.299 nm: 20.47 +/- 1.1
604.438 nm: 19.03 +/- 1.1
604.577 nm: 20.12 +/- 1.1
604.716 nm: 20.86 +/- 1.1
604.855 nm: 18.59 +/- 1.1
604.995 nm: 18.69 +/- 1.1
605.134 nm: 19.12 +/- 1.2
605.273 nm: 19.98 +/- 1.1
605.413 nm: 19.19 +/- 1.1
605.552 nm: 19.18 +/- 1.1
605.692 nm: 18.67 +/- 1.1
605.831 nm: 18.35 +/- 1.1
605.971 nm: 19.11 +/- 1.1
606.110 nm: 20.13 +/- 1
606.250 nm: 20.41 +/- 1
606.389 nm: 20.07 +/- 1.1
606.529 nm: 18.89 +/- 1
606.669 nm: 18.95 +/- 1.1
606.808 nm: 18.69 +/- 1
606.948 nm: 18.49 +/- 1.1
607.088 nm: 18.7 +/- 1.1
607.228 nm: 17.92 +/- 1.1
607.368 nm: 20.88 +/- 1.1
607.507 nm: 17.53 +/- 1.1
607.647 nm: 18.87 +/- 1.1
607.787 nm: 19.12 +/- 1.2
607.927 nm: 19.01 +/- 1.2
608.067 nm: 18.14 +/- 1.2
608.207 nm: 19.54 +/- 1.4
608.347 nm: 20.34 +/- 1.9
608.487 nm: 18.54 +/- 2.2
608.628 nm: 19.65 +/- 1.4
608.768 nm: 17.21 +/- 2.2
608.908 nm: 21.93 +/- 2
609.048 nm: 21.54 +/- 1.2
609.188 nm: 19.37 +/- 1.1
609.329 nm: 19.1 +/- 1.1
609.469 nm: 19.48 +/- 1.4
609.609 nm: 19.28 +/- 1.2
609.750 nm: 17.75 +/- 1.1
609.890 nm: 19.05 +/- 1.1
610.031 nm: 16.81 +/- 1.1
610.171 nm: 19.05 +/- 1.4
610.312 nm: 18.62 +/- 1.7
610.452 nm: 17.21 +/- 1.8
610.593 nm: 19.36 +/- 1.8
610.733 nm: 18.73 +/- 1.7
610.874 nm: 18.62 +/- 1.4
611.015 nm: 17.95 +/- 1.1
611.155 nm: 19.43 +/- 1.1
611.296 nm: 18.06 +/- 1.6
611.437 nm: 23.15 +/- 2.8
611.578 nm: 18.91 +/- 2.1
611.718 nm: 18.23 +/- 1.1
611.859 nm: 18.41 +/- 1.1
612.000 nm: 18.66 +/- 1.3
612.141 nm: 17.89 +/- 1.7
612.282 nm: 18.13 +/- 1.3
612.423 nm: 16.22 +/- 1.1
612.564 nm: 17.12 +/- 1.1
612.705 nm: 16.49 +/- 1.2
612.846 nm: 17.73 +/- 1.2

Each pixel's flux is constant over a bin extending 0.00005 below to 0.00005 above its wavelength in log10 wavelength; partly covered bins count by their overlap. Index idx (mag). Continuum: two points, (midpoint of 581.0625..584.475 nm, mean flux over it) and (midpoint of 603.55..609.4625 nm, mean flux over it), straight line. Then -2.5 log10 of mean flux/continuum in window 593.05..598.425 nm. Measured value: 0.03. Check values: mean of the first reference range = 19.2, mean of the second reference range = 19.2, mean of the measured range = 18.6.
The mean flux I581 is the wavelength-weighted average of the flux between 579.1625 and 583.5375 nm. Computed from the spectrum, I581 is 19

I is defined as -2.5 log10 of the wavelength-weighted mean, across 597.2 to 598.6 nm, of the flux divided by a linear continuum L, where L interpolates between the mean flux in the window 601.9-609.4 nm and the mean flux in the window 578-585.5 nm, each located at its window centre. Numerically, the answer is 0.03 mag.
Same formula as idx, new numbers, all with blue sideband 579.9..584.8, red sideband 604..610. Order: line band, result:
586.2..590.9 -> 0.05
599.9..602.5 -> 0.05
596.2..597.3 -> 0.01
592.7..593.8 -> 0.06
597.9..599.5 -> 0.04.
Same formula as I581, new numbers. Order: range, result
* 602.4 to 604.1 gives 18.2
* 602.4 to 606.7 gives 18.9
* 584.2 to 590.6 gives 18.5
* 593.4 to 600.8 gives 18.6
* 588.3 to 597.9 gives 18.4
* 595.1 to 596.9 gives 19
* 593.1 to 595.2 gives 18.3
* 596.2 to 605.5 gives 18.6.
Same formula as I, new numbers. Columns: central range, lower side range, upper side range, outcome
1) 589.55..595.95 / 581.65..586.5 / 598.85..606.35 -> 0.029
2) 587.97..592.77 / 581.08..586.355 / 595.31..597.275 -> 0.063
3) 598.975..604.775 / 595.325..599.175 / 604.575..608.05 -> 0.029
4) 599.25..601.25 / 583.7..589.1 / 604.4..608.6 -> 0.049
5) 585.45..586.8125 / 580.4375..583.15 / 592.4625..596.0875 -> 0.015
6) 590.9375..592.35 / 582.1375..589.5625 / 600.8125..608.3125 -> 0.021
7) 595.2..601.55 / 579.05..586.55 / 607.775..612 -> 0.024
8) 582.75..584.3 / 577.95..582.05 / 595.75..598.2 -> -0.046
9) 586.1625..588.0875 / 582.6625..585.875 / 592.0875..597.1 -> -0.008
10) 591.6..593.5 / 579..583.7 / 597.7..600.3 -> 0.038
